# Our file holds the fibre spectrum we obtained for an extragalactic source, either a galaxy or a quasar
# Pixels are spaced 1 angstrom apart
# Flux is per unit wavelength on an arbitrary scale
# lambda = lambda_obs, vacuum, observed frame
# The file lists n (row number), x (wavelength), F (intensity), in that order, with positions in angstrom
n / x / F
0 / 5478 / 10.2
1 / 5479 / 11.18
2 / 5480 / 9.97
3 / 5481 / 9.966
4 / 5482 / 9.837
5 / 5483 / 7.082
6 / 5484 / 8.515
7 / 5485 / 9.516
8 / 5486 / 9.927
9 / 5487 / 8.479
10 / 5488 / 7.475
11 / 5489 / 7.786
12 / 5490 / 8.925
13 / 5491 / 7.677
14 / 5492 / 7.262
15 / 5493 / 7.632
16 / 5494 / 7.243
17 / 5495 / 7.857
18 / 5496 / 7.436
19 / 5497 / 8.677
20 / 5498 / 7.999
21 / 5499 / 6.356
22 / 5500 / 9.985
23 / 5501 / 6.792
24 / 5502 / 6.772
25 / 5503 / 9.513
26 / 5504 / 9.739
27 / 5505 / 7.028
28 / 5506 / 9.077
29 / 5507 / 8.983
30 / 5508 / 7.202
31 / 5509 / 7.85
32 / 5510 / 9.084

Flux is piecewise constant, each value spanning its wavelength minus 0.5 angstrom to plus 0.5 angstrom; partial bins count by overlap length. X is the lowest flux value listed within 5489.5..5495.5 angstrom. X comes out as 7.243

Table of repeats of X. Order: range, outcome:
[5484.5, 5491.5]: 7.475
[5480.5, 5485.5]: 7.082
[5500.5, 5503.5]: 6.772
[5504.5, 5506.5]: 7.028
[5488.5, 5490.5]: 7.786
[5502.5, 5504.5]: 9.513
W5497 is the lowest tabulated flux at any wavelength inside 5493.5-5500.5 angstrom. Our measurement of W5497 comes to 6.356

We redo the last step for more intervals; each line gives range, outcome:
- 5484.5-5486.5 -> 9.516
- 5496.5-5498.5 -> 7.999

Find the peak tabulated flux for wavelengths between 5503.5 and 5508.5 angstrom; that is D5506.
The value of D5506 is 9.739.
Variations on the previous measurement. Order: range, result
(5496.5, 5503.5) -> 9.985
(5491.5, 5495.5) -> 7.857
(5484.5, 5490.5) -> 9.927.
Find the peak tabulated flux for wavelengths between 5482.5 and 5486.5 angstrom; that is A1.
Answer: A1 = 9.927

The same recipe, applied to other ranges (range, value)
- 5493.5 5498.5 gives 8.677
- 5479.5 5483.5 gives 9.97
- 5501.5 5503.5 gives 9.513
